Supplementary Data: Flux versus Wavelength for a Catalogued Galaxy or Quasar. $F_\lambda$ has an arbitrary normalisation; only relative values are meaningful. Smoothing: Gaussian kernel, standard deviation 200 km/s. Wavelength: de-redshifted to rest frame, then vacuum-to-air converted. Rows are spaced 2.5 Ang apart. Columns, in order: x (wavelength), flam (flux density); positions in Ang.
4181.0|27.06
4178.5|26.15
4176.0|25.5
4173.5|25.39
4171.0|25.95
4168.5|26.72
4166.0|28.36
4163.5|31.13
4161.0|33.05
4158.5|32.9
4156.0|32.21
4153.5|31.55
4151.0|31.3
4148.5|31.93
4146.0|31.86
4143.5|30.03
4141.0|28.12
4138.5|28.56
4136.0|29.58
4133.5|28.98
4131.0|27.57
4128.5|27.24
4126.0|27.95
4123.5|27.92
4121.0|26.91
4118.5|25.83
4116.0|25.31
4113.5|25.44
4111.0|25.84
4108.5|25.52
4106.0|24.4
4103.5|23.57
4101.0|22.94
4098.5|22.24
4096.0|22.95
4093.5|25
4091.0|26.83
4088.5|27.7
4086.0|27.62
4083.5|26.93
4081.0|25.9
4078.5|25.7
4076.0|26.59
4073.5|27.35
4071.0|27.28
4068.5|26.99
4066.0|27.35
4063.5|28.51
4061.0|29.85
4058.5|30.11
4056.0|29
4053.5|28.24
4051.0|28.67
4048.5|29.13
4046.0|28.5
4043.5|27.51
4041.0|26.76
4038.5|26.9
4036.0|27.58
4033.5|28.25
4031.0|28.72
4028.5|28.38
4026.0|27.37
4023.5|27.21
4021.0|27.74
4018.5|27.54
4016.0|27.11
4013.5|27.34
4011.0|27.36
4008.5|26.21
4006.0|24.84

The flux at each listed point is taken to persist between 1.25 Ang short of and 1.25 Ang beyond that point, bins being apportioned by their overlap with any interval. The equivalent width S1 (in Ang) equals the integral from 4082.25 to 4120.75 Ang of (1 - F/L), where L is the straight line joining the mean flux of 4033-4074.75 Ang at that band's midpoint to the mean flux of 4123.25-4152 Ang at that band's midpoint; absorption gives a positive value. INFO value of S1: 4.7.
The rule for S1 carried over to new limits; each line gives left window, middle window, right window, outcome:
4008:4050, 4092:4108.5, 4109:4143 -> 2.2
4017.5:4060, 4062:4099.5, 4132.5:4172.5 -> 3.2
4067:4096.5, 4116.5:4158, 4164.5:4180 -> -4.3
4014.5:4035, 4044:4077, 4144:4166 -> 0.7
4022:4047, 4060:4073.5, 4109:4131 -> -0.3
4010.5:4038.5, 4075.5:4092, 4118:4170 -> 1.1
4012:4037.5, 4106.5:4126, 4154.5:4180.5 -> 1.5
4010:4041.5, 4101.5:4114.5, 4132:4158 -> 2.1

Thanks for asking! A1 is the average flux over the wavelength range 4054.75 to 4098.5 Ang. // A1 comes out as 27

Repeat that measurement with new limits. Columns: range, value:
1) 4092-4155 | 27.2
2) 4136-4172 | 30.3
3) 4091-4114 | 24.3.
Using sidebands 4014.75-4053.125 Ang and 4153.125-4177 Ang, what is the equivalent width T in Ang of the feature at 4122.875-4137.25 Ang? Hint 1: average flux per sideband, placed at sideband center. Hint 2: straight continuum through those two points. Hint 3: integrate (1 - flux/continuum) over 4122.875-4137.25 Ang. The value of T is 0.3 Ang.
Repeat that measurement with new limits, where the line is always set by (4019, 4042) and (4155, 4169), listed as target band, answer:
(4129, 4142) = 0.76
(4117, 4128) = 1.04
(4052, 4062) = -0.34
